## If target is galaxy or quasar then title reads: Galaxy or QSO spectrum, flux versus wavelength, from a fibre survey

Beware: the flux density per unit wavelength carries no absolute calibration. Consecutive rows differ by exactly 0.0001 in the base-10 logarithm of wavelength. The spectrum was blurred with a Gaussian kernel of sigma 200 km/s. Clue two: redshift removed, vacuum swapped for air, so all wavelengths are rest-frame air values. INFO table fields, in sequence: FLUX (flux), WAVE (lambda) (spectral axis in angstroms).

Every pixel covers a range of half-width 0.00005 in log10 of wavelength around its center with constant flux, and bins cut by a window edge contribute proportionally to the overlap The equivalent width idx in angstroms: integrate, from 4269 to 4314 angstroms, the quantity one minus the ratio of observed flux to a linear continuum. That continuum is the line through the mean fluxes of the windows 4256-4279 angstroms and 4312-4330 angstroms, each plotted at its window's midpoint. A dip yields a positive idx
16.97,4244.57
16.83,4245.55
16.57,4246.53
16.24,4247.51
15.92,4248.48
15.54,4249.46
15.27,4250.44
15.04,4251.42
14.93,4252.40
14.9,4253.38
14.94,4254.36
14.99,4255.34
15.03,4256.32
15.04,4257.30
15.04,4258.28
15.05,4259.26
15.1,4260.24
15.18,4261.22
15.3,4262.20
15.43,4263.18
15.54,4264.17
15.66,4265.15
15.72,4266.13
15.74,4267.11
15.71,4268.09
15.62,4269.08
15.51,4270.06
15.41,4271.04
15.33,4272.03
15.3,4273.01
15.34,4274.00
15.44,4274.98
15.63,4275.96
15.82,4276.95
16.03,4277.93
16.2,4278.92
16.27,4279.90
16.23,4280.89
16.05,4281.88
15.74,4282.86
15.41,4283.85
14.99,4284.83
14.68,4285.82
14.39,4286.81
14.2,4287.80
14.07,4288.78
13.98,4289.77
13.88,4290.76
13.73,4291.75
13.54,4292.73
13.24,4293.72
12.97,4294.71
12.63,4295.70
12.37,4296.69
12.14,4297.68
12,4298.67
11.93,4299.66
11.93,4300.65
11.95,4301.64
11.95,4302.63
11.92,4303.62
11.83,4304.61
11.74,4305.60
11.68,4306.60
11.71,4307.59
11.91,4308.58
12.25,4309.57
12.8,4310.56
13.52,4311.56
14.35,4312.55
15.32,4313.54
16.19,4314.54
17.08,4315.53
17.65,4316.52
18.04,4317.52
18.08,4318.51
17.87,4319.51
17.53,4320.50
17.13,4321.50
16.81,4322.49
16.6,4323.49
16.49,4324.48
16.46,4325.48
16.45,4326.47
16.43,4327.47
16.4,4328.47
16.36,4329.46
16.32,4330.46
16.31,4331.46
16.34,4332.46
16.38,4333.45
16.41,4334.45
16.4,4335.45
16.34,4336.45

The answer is 5.9 angstroms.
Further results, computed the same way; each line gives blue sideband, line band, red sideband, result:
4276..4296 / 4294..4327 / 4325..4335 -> 2.98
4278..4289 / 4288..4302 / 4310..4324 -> 2.47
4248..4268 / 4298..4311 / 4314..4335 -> 3.49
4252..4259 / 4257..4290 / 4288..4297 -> -2.66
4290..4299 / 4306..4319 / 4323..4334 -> 0.19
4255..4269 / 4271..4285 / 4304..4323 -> -0.46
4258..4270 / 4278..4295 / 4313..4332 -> 1.30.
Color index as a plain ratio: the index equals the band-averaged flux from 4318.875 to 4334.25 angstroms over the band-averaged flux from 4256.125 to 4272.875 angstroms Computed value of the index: 1.08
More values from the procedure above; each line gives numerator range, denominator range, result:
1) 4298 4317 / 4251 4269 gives 0.86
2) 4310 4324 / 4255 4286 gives 1.05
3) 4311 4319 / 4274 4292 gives 1.07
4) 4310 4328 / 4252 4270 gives 1.07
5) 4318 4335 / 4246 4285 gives 1.08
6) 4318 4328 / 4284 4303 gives 1.28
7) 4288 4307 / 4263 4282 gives 0.81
